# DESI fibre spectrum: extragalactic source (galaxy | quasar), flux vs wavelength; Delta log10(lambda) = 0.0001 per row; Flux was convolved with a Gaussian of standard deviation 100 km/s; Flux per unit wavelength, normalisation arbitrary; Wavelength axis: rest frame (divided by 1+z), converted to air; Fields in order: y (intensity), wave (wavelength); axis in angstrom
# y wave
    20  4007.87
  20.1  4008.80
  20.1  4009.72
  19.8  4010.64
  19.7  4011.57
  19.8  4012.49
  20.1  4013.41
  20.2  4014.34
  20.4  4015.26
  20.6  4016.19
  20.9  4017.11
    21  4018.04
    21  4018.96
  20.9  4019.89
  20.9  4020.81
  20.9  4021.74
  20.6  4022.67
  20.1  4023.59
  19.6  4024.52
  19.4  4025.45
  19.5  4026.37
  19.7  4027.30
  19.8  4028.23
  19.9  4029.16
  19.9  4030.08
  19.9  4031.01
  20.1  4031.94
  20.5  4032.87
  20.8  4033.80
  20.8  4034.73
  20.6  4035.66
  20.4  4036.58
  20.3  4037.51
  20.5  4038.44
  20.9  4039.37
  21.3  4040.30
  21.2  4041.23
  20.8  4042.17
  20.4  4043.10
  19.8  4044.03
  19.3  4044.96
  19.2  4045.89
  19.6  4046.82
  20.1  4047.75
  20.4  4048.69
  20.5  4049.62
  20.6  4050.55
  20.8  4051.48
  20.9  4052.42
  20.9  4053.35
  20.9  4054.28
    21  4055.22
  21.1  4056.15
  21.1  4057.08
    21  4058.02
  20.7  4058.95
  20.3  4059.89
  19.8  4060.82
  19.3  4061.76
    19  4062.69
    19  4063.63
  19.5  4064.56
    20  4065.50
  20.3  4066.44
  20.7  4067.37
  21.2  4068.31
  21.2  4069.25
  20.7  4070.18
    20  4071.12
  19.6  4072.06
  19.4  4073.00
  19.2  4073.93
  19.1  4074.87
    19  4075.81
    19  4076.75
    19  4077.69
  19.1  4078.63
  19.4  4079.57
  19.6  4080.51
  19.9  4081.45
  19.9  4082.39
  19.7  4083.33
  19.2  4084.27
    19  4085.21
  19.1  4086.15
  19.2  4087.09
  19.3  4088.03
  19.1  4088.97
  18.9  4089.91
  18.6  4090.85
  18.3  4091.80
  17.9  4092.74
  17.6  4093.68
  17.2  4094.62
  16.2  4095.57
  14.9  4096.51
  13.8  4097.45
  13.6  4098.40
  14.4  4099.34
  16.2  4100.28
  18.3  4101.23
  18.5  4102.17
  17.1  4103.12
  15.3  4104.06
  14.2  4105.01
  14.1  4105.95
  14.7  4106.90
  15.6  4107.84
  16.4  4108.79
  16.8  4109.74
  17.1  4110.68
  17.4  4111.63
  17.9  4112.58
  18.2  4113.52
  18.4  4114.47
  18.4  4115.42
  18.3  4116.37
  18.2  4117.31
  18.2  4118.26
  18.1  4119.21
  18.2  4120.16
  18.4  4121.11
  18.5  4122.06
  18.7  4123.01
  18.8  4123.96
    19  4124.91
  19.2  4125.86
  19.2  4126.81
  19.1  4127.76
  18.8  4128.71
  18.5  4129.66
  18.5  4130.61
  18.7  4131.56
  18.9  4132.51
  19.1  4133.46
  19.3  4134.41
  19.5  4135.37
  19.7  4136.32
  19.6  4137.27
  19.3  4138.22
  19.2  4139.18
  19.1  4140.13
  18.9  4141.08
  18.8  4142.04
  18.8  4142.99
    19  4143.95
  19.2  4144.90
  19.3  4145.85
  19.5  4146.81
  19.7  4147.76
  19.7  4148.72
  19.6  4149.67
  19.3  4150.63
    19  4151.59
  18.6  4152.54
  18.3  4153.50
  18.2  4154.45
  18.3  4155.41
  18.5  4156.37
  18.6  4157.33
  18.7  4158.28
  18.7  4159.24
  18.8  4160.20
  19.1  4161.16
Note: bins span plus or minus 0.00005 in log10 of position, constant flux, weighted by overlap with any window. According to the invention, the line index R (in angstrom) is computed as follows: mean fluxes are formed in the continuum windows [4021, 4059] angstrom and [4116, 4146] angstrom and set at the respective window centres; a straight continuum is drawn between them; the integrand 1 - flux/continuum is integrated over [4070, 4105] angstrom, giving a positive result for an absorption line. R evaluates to 2.6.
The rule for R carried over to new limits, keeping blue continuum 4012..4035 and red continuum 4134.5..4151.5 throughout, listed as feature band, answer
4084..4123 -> 4.6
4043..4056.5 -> -0.2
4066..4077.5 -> 0.0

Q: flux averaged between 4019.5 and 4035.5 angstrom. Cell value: 20.2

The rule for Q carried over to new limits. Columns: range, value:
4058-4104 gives 18.7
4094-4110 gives 15.7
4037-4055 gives 20.4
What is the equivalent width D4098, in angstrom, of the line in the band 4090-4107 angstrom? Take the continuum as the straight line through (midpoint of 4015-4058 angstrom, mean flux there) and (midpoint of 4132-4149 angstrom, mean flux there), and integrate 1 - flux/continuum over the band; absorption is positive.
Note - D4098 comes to 3.0 angstrom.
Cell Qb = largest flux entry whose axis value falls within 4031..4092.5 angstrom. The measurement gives 21.3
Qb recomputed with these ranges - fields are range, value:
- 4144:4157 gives 19.7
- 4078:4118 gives 19.9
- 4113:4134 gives 19.2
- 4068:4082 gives 21.2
